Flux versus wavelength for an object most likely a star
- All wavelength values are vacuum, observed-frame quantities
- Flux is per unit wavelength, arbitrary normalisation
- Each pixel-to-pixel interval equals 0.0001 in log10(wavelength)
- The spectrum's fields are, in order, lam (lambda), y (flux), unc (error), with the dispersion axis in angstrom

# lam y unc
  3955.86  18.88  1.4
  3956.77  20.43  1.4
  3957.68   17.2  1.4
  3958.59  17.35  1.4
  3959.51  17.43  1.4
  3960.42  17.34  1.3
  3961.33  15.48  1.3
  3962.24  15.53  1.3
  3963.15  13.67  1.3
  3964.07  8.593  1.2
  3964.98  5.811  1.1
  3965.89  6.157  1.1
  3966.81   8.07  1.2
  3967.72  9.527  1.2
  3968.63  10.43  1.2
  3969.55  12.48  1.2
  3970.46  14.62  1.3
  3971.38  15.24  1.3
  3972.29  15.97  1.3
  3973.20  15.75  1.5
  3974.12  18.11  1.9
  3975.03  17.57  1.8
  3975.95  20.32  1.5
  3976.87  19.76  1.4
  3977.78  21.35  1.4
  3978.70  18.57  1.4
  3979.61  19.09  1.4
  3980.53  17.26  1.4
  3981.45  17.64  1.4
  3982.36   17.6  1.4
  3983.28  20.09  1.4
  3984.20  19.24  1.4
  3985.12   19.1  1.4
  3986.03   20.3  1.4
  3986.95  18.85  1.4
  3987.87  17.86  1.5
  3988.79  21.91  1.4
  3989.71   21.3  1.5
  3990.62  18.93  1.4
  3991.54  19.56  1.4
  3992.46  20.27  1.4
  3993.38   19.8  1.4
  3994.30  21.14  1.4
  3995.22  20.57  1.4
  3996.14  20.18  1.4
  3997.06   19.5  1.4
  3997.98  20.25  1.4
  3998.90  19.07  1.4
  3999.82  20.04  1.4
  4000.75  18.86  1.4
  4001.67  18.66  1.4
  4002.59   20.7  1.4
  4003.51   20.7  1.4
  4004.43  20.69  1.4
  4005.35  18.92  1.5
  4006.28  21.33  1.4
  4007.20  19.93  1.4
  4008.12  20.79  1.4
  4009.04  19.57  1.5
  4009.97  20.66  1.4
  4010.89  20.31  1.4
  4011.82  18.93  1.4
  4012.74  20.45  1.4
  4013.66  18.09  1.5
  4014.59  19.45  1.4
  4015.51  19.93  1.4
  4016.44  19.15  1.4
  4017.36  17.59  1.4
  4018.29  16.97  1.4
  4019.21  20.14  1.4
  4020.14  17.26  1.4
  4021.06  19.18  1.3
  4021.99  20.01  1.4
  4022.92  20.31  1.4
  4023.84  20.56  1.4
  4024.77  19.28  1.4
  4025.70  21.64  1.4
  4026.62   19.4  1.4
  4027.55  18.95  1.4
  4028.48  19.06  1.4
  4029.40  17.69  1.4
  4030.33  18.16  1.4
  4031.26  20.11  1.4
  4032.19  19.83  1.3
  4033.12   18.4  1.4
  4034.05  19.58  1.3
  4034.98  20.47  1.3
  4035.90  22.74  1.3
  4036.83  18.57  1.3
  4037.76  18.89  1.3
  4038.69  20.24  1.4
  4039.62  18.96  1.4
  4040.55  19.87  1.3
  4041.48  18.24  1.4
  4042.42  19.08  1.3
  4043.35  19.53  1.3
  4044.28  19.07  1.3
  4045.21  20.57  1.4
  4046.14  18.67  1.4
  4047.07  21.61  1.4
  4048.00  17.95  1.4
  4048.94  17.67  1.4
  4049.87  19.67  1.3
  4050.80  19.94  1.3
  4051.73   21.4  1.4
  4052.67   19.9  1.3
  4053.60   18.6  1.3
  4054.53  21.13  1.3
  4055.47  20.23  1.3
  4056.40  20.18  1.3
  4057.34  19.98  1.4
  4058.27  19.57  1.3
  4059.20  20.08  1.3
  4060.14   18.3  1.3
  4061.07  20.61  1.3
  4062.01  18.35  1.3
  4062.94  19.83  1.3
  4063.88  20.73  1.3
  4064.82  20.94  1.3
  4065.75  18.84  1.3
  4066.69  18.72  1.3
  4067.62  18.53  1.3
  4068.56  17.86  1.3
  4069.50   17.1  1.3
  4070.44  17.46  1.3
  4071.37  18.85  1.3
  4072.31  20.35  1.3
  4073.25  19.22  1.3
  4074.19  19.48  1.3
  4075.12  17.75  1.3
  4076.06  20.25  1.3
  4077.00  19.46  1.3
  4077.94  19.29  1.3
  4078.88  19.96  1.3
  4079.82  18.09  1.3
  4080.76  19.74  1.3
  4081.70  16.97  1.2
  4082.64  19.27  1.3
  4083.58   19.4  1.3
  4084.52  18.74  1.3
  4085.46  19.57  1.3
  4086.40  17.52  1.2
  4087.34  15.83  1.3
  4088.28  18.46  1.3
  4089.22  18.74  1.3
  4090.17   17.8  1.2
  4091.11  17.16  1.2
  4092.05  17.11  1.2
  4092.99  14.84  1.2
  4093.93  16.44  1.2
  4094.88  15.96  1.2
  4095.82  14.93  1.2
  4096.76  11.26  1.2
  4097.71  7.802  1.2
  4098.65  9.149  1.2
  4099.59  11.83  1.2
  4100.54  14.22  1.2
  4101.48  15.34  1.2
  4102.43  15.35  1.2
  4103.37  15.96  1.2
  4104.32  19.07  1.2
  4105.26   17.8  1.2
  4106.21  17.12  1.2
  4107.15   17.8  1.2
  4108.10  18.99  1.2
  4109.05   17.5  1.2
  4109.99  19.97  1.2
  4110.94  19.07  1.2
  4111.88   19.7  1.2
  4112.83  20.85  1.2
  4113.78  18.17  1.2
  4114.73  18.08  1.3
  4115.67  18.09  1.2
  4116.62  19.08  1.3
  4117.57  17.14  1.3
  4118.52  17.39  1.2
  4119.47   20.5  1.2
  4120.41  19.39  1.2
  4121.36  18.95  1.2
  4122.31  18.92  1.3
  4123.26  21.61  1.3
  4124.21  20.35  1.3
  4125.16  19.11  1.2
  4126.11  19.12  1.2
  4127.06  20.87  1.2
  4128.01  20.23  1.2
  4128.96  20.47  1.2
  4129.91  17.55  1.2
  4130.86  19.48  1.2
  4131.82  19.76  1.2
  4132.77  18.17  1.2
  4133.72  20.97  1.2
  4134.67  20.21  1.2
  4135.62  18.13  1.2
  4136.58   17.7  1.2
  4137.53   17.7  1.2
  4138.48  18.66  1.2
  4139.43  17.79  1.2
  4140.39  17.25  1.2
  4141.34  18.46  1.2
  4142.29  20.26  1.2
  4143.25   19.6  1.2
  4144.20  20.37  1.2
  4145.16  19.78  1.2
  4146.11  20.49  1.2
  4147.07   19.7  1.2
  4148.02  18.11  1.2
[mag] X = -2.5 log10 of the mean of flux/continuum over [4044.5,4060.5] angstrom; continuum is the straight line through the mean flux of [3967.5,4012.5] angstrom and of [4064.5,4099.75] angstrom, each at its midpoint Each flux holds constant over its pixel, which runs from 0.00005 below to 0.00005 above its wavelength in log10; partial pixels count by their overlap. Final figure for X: -0.11 mag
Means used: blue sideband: 18.8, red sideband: 17.4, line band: 19.7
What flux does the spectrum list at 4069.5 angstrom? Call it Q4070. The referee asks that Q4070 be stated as 17.1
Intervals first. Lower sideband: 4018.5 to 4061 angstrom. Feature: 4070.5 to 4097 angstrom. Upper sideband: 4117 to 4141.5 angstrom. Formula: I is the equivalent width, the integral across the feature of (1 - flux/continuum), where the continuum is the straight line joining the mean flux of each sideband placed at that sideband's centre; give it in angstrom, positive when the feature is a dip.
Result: 1.8 angstrom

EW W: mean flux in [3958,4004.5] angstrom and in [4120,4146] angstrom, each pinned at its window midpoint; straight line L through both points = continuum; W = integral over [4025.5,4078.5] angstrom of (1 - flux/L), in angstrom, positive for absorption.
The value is -3.4 angstrom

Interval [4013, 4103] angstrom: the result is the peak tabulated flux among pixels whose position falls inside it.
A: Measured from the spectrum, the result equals 22.74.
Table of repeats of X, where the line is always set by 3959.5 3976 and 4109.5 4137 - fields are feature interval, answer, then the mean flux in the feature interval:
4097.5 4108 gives 0.23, 15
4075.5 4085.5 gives -0.09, 19.1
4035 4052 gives -0.21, 19.6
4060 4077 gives -0.11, 19.1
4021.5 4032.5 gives -0.25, 19.6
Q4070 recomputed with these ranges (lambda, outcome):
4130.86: 19.48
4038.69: 20.24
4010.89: 20.31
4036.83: 18.57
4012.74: 20.45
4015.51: 19.93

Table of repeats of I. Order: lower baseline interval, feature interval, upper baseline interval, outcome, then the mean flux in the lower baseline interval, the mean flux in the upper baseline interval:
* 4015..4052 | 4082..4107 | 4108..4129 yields 4.2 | 19.4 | 19.3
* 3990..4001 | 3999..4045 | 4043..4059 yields 0.7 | 19.9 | 19.8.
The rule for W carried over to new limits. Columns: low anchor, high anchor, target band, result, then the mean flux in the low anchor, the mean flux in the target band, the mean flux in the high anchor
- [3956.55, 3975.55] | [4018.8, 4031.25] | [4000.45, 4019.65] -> -1.78 angstrom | 13.9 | 19.6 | 19.4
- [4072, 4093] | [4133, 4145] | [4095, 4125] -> 2.54 angstrom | 18.5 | 17.2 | 18.9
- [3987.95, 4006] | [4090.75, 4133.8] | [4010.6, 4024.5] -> 0.26 angstrom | 20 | 19.2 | 17.6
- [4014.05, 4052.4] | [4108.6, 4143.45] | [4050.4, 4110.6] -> 4.09 angstrom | 19.4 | 17.9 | 19.1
